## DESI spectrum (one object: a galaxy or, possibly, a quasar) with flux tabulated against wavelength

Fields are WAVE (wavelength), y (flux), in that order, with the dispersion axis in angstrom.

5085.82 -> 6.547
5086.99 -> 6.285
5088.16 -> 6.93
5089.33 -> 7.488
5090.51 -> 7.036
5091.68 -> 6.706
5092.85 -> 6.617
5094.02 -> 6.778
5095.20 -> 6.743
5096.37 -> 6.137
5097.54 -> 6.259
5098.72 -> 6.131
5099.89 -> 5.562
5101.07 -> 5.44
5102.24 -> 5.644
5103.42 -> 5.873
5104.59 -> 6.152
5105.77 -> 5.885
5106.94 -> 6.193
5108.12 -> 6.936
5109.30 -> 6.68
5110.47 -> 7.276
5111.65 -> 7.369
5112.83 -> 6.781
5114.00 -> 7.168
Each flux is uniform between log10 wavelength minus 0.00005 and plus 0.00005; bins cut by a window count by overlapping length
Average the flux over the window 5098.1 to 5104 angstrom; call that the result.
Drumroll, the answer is 5.72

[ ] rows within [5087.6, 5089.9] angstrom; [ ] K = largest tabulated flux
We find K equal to 7.488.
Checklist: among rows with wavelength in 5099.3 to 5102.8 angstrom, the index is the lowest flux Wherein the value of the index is 5.44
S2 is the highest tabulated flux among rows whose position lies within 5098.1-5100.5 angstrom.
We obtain 6.131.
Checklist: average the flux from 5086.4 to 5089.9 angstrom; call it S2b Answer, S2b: 6.91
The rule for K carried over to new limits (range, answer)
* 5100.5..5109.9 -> 6.936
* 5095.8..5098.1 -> 6.259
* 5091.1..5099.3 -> 6.778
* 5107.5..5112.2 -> 7.369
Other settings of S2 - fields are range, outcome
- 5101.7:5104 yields 5.873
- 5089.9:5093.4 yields 7.036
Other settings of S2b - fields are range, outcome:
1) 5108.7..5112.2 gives 7.1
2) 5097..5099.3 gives 6.18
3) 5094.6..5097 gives 6.44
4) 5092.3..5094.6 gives 6.71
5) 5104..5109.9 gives 6.38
